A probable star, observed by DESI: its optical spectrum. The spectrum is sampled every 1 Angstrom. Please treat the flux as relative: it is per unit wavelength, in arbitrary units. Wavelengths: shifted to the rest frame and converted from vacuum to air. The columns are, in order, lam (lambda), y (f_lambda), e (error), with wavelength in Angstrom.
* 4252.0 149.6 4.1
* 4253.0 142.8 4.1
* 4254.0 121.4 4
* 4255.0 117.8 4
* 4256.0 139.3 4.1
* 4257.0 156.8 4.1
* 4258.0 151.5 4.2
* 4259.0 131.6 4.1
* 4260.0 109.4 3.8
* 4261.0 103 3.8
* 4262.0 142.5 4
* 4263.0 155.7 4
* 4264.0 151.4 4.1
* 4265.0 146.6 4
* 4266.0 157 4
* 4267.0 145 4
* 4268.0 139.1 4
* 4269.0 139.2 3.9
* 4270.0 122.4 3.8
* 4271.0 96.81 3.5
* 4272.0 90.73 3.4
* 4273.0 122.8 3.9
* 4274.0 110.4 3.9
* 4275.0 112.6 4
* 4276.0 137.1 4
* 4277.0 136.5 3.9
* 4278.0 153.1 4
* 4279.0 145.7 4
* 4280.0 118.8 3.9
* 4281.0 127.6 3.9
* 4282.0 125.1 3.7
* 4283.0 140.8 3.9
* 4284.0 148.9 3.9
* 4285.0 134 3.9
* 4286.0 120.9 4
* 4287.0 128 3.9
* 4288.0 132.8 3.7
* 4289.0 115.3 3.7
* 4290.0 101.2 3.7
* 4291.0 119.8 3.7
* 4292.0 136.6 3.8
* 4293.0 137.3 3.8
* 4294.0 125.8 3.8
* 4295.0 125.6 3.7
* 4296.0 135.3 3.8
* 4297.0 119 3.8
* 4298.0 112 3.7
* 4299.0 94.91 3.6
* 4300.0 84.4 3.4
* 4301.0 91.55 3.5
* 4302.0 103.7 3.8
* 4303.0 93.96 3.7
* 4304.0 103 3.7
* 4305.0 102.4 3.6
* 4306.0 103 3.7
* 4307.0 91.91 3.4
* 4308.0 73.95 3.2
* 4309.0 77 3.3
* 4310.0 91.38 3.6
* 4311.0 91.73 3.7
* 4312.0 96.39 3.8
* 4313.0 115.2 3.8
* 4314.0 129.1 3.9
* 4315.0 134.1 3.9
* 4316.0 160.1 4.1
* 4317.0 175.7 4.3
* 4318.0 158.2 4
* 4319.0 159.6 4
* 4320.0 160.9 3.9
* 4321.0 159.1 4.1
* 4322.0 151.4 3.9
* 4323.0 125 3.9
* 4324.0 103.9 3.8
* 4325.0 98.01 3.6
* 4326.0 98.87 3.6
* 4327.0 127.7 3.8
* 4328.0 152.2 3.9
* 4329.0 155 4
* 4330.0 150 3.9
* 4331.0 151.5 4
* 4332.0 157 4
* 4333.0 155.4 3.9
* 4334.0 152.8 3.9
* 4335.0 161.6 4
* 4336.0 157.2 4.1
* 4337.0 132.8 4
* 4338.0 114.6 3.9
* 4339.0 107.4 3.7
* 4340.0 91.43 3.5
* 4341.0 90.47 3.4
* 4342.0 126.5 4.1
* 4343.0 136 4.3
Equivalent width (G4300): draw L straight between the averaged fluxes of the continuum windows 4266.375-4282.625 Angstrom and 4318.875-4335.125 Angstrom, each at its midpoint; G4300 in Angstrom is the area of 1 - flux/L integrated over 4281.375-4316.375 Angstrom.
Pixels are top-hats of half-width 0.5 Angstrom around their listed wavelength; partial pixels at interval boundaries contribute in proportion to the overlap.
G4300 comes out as 5.06 Angstrom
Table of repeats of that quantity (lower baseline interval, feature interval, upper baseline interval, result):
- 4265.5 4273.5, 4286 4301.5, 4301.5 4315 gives -1.1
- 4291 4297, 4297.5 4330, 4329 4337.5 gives 5.4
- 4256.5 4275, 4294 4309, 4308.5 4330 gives 3.2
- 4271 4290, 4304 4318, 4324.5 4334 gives 2.3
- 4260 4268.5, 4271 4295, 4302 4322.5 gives 1.2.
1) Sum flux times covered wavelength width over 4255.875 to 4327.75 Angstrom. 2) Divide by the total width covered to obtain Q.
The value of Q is 124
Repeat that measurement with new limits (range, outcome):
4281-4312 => 112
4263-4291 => 130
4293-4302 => 112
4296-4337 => 125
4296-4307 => 102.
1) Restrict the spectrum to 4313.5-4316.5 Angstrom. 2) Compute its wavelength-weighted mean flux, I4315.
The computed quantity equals 141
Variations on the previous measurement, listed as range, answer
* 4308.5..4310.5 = 84.2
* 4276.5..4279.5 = 145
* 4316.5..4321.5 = 163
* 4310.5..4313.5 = 101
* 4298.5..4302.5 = 93.6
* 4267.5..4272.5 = 118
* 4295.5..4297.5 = 127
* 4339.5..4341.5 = 91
